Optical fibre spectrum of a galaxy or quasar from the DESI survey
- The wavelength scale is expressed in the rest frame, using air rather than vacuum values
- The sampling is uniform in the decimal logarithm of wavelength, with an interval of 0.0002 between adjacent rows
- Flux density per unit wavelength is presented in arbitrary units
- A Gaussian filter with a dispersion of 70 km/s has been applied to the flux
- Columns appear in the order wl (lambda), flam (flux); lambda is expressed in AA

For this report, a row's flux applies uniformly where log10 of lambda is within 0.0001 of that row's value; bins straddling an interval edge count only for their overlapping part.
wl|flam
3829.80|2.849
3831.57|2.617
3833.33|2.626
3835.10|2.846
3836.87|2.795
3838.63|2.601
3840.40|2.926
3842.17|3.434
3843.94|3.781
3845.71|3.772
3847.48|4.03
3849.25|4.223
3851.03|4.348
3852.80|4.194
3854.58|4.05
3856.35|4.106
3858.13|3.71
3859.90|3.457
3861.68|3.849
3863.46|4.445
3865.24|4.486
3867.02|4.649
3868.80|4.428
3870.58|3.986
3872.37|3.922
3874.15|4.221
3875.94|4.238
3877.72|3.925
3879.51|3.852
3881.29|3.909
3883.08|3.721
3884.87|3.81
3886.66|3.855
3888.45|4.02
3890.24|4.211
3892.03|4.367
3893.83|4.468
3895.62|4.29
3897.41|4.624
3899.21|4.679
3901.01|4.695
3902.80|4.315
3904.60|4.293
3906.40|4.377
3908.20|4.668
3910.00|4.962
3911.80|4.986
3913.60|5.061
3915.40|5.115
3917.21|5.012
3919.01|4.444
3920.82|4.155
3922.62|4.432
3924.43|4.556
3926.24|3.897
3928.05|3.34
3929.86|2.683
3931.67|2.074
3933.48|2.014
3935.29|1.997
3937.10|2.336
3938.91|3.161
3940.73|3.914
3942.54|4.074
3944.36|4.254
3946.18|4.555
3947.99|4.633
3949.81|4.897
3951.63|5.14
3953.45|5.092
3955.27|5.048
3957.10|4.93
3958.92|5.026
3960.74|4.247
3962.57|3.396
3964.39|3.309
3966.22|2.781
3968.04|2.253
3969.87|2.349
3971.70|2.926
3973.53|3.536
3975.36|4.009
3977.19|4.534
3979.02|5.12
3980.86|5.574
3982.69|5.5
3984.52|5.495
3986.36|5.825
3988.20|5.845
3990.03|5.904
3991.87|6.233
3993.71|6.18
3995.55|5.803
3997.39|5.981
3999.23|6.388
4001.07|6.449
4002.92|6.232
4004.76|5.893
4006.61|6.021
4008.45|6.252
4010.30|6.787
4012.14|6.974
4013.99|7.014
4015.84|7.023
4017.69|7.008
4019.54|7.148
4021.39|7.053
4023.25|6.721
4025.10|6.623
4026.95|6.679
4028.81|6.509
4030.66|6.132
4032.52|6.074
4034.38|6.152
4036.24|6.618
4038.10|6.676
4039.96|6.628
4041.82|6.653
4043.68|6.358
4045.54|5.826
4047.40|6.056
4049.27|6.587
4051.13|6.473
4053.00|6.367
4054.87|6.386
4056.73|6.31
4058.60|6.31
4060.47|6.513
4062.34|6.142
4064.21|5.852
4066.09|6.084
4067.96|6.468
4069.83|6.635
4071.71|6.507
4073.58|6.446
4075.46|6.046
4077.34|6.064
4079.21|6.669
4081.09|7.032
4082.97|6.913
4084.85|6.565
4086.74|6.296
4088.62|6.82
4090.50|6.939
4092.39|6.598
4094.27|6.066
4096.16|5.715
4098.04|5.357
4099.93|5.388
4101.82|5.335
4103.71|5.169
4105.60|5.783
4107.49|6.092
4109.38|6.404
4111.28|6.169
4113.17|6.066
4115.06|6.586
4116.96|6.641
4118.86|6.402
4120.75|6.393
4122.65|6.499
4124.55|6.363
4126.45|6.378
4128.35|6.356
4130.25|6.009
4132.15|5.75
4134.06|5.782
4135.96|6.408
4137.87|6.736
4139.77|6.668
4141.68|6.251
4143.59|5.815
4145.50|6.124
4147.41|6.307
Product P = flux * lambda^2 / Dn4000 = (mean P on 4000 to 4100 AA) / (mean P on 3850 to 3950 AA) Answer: 1.70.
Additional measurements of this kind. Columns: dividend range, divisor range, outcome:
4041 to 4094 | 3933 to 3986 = 1.68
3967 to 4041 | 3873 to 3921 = 1.41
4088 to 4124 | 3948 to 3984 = 1.56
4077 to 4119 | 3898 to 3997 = 1.54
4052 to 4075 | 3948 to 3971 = 1.65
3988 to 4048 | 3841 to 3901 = 1.69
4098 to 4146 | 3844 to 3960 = 1.65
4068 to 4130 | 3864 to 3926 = 1.59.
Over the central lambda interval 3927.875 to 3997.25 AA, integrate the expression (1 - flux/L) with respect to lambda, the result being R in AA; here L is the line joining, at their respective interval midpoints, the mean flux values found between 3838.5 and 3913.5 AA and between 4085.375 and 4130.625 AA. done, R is 9.6 AA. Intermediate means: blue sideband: 4.14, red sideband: 6.16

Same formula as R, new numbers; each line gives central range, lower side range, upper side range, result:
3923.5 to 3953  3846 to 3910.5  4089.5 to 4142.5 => 6.78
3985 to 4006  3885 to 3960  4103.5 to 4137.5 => -4.70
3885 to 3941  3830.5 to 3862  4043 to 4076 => 4.12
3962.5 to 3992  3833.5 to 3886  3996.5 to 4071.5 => 6.62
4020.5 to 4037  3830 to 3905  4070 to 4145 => -3.09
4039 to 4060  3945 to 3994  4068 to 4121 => -2.64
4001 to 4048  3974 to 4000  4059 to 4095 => -4.73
